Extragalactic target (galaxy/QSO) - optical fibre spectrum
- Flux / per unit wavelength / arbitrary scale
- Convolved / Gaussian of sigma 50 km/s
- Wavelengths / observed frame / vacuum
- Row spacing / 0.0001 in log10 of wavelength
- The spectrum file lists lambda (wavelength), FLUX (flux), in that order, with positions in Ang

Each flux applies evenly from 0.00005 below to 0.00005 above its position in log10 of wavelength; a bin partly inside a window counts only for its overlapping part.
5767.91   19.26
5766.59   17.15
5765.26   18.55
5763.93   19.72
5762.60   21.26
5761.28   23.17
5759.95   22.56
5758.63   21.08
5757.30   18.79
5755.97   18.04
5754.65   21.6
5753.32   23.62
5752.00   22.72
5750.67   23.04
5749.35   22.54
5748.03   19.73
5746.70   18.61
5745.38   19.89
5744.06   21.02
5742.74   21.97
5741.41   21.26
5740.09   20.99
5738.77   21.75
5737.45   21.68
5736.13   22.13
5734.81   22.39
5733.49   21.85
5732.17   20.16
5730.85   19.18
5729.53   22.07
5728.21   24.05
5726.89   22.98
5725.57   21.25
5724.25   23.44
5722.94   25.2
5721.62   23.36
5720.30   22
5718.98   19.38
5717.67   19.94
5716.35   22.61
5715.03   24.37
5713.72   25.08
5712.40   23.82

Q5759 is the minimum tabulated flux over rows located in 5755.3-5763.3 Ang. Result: 18.04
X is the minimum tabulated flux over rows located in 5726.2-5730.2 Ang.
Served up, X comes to 22.07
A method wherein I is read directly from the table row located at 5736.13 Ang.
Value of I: 22.13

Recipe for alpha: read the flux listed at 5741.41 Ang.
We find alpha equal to 21.26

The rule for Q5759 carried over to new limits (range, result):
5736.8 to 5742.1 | 20.99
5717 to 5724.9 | 19.38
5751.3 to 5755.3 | 21.6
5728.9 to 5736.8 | 19.18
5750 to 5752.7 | 22.72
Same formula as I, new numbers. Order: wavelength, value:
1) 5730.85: 19.18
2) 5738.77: 21.75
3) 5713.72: 25.08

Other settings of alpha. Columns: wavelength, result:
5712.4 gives 23.82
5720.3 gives 22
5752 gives 22.72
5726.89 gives 22.98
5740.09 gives 20.99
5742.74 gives 21.97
